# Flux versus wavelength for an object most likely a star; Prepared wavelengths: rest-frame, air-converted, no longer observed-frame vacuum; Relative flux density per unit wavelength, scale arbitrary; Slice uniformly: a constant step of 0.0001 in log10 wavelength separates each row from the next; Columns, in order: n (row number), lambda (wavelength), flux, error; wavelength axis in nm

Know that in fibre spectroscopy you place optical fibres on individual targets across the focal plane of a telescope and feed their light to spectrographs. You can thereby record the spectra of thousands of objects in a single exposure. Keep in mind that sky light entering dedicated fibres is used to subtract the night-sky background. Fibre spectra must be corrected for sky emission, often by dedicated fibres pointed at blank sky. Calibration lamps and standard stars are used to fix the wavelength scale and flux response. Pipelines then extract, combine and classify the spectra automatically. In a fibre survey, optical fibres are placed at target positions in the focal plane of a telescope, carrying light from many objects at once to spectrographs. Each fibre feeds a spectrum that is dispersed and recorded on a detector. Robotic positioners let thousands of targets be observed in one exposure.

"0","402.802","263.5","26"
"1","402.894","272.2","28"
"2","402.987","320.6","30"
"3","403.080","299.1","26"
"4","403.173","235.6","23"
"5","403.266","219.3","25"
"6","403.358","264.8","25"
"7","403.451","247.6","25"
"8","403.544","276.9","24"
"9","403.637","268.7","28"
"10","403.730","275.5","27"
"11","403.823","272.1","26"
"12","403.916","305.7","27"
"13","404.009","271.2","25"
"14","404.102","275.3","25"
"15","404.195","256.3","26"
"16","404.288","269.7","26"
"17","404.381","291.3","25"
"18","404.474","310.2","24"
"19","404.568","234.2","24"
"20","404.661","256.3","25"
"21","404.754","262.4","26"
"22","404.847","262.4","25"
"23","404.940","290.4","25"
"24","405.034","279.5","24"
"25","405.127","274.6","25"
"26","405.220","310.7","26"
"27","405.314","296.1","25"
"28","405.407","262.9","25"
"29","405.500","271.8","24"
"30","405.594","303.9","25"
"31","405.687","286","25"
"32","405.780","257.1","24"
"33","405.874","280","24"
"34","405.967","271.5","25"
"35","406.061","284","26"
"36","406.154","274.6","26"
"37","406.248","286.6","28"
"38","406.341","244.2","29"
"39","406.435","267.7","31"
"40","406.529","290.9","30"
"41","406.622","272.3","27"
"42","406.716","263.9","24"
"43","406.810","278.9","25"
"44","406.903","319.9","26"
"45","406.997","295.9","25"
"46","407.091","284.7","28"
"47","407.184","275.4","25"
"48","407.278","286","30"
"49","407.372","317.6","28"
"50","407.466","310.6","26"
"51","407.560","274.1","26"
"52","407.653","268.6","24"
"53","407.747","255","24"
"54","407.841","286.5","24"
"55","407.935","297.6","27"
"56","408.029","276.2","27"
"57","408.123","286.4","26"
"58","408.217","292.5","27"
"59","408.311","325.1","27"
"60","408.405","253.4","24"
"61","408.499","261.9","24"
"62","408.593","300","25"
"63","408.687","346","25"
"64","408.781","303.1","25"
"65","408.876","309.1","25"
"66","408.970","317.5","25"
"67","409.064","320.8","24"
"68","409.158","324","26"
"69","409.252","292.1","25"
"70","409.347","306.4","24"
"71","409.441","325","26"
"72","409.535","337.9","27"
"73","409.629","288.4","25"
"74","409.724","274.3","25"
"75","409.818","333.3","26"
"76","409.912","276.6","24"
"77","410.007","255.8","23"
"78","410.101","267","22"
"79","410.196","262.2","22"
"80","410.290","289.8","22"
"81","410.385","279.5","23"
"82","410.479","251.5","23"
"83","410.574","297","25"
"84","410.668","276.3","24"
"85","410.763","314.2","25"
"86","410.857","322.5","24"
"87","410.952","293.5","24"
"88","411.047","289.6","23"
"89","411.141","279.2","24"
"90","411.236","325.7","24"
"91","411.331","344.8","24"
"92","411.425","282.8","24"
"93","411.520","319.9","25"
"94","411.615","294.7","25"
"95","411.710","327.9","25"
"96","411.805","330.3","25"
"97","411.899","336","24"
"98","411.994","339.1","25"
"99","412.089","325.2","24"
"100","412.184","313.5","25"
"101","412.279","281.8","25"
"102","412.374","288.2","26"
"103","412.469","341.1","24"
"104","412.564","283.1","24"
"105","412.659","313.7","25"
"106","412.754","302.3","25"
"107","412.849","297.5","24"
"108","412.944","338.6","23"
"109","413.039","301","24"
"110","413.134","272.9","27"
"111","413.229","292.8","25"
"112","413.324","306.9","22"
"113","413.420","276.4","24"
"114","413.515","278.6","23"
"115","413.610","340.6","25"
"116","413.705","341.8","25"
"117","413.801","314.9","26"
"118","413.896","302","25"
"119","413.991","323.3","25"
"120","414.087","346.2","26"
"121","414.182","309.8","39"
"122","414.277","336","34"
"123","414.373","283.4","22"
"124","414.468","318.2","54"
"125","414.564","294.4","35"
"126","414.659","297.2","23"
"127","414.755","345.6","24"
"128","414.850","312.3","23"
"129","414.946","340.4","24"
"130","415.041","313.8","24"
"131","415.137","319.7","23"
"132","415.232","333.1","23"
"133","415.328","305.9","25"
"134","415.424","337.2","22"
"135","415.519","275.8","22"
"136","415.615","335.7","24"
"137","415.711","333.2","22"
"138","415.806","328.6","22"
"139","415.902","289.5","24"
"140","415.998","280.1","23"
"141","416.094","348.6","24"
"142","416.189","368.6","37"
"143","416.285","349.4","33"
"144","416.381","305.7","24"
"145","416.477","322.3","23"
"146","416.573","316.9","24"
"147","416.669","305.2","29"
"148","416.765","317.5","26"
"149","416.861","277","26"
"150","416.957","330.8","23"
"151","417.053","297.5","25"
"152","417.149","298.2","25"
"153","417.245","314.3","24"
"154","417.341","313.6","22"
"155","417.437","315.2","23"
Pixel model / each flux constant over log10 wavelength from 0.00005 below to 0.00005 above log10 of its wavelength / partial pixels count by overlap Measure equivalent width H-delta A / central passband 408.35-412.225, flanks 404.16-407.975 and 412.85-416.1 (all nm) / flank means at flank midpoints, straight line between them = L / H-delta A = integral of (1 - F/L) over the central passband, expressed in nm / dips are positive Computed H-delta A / -0.07 nm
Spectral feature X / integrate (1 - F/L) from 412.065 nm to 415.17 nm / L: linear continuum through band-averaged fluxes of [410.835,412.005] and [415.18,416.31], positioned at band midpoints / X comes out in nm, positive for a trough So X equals 0.077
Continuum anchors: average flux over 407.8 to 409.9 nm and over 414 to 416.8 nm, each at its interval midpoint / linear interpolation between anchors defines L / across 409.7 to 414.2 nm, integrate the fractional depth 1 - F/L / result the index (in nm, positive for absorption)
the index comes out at 0.10 nm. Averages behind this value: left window 302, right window 320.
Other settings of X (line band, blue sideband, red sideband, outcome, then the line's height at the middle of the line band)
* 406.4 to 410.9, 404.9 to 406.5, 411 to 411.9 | 0.06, 296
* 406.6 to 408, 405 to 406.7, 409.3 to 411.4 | -0.01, 284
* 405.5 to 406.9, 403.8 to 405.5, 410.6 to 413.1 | 0.03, 284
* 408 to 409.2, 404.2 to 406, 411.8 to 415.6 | -0.04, 292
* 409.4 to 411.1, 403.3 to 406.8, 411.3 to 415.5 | 0.05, 299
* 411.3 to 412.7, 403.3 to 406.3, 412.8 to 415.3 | -0.05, 305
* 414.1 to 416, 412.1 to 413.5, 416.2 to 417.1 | -0.04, 309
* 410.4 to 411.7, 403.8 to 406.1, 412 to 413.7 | 0.00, 299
